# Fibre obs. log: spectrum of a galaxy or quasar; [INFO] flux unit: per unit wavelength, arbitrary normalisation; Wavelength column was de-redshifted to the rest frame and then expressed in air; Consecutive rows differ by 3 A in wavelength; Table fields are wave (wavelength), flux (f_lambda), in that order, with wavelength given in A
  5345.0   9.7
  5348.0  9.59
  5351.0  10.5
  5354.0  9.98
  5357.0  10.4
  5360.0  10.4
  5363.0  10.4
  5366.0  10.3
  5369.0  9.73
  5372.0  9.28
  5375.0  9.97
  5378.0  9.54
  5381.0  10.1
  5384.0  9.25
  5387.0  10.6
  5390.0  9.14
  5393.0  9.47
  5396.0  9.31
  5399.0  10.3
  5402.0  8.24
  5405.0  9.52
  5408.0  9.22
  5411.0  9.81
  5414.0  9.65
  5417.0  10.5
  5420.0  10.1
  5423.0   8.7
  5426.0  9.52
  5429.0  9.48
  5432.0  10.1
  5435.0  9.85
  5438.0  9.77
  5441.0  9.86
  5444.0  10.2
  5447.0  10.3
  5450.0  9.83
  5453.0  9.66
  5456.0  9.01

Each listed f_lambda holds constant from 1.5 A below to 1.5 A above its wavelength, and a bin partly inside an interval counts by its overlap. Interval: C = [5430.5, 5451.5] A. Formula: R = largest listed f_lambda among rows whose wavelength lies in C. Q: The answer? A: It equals 10.3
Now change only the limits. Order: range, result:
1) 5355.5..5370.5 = 10.4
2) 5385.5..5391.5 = 10.6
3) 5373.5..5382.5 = 10.1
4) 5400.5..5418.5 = 10.5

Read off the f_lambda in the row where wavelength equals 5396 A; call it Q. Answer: 9.31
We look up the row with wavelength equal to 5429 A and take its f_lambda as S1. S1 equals 9.48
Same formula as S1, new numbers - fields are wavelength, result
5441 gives 9.86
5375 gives 9.97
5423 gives 8.7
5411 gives 9.81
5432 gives 10.1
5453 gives 9.66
